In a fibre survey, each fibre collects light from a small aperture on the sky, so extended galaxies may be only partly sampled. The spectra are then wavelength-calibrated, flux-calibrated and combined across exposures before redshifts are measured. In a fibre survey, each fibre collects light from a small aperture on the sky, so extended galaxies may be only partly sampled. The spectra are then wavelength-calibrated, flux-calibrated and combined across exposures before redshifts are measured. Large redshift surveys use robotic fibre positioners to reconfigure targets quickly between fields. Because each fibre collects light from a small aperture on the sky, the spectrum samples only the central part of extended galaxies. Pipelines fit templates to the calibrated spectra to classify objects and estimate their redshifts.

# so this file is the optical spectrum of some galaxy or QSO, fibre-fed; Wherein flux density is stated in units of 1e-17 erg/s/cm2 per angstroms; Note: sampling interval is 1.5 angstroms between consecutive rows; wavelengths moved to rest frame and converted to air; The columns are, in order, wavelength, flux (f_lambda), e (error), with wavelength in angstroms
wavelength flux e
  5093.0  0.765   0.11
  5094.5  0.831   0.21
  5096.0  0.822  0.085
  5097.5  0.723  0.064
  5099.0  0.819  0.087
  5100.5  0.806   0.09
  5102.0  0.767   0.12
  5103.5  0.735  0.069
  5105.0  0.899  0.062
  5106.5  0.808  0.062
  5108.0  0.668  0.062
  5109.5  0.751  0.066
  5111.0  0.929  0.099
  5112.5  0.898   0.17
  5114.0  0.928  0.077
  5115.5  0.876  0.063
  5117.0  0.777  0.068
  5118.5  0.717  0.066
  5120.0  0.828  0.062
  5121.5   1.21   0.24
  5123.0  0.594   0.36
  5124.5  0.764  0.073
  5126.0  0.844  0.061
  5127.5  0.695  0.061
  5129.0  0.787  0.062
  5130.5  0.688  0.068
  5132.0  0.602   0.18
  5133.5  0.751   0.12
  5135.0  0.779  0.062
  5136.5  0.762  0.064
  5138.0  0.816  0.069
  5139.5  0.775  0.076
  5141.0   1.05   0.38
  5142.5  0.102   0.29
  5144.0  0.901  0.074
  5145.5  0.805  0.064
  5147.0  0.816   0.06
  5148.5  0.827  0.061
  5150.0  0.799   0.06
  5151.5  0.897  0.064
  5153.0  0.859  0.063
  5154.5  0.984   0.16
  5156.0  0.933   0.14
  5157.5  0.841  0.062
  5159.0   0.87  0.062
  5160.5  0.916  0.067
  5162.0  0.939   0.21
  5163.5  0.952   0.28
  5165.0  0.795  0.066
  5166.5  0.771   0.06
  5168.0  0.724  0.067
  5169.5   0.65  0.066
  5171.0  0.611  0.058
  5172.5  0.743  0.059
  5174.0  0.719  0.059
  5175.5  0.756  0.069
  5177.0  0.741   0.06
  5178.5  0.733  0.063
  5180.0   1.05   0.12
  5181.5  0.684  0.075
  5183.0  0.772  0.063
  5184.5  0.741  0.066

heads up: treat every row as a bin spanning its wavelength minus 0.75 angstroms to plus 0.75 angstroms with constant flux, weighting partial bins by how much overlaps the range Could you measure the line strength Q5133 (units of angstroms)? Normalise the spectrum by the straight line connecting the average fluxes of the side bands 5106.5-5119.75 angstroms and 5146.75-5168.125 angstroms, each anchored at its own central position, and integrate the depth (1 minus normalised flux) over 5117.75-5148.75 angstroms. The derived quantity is 2.7 angstroms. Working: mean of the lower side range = 0.818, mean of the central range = 0.766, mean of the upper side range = 0.867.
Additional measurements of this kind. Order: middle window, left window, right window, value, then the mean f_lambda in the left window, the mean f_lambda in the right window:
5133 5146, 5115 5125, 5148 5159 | 1.6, 0.824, 0.878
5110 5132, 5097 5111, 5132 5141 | -0.9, 0.784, 0.785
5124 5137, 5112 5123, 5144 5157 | 1.9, 0.87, 0.867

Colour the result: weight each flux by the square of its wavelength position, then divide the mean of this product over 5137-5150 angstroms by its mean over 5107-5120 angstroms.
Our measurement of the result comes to 0.94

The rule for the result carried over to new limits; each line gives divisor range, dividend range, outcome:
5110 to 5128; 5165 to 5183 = 0.91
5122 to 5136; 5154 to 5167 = 1.23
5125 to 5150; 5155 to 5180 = 1.08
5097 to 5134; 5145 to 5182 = 1.05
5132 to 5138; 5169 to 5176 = 0.94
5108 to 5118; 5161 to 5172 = 0.95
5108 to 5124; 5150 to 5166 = 1.08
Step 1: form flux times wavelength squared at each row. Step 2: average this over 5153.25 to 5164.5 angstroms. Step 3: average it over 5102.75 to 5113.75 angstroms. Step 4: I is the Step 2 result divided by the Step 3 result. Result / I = 1.14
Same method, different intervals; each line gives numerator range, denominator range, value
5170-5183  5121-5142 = 0.98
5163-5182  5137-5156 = 0.95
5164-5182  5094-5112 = 0.97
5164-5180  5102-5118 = 0.93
